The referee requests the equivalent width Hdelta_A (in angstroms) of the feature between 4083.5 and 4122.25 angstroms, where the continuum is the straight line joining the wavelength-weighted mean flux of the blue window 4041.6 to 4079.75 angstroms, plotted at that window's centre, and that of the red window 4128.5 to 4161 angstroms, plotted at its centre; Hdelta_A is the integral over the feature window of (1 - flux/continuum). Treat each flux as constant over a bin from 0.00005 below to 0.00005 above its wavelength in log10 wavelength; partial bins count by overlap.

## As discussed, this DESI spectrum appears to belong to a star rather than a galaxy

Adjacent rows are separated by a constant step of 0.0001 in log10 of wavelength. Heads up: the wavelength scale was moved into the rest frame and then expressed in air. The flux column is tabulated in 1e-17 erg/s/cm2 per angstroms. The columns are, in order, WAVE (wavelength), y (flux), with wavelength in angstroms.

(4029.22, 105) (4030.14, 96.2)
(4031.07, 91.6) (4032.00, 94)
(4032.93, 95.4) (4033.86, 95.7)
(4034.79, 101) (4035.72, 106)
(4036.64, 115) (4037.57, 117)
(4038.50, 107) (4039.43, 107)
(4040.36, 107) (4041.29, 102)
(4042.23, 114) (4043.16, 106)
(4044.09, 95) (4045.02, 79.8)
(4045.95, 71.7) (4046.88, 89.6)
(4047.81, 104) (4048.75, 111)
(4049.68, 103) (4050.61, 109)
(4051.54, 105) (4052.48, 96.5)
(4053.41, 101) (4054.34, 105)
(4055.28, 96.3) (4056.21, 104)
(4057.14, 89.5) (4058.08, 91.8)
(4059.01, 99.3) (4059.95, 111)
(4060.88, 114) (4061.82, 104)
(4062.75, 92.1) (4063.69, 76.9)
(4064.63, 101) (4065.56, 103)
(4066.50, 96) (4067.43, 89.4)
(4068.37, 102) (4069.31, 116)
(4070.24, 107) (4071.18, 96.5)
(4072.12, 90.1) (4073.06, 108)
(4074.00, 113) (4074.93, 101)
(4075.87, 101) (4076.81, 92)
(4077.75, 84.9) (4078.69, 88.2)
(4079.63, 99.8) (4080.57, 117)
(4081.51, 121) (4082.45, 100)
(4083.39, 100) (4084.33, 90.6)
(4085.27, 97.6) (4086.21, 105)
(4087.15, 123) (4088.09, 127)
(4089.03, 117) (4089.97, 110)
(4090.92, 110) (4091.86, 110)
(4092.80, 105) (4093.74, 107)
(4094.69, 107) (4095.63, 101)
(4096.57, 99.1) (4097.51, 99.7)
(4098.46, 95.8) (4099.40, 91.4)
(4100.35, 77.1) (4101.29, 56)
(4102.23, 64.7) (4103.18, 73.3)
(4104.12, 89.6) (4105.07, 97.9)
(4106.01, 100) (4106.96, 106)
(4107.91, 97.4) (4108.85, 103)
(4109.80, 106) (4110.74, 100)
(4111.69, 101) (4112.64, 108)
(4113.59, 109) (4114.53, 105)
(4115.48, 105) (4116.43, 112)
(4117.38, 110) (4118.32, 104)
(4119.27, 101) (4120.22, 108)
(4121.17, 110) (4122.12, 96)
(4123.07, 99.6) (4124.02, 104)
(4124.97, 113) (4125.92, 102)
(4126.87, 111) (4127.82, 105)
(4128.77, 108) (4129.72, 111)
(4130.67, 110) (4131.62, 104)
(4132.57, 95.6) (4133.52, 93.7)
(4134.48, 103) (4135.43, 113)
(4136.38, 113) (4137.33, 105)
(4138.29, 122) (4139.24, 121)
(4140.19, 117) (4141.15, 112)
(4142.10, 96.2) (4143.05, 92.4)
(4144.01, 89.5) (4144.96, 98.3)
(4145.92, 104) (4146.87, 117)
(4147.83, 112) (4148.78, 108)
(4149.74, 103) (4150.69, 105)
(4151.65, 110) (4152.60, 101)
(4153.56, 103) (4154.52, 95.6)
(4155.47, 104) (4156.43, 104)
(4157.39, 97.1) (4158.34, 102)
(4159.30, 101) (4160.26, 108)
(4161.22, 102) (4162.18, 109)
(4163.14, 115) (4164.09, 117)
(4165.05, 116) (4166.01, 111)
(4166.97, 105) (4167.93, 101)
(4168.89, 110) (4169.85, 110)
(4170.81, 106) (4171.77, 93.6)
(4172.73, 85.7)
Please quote 0.45 angstroms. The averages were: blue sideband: 99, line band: 101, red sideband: 105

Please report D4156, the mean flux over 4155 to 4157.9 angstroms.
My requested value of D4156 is 102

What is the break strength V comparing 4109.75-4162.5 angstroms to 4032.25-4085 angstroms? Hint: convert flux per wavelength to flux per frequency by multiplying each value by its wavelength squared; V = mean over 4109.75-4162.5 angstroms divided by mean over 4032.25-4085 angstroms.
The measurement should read 1.1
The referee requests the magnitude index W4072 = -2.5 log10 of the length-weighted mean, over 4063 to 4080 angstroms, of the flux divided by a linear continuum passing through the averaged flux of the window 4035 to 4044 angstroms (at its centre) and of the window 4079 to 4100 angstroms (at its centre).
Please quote 0.09 mag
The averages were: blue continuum 108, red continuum 106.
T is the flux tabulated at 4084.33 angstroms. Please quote 90.6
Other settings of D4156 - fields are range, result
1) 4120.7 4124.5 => 102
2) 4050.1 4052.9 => 104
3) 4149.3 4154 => 105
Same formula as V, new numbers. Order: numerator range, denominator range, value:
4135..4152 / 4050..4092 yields 1.09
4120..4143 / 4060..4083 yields 1.09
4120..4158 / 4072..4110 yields 1.08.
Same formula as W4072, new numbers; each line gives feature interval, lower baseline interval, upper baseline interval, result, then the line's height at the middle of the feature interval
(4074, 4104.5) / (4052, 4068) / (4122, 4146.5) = 0.02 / 101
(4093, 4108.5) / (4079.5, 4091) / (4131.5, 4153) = 0.18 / 108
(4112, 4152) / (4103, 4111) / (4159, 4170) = -0.04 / 103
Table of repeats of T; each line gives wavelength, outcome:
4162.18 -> 109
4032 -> 94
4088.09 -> 127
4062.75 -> 92.1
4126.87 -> 111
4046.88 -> 89.6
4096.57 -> 99.1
